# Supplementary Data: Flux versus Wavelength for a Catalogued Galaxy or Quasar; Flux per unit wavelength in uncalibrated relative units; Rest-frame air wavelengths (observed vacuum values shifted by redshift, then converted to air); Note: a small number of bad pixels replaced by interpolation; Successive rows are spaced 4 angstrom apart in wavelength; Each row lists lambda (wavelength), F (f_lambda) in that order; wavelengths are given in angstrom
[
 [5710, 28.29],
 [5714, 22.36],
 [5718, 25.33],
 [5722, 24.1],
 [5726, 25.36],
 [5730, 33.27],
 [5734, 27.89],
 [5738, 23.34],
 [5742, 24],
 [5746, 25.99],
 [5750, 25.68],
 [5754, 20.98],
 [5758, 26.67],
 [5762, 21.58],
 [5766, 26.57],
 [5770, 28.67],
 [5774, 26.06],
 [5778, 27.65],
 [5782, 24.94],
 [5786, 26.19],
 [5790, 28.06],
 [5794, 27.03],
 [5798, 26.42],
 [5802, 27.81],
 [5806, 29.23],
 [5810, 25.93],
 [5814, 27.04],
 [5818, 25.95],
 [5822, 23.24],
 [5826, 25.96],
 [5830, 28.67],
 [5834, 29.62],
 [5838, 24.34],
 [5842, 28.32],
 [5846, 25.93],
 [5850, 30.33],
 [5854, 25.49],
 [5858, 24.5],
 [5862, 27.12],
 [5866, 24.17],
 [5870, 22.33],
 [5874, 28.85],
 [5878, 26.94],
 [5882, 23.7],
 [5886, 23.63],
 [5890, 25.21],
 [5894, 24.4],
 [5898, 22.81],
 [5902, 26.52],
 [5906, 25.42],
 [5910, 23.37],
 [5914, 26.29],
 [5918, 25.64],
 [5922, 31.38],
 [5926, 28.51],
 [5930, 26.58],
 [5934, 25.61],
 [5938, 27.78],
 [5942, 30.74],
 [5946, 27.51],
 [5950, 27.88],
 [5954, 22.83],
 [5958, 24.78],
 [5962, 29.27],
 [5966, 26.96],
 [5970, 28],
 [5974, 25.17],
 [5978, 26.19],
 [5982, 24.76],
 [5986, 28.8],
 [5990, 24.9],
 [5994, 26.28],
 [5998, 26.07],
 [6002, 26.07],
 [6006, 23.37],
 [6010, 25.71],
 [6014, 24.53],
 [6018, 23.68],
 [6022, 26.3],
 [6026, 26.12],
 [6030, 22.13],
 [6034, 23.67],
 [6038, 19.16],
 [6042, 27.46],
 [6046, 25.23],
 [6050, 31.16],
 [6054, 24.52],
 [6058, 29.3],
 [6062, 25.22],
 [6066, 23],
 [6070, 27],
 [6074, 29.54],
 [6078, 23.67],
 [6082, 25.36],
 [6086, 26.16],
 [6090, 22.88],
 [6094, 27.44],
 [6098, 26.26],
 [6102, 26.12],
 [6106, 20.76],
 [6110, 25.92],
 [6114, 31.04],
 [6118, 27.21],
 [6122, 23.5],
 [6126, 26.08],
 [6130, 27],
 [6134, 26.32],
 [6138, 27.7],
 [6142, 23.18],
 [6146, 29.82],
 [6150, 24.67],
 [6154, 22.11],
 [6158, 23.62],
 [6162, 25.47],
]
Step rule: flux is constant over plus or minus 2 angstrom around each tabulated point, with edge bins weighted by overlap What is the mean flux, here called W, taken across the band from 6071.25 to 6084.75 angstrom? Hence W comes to 26.2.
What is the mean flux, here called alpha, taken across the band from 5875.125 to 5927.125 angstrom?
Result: 25.7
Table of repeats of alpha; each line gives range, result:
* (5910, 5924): 27.1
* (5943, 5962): 26.4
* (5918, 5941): 27.9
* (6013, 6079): 25.4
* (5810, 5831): 26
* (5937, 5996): 26.8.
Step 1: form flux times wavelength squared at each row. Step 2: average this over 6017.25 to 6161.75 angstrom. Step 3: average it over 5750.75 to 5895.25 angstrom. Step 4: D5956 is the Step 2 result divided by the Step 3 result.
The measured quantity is 1.07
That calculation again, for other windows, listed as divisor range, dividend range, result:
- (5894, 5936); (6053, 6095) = 1.04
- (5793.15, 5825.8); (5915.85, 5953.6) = 1.09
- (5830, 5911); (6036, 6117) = 1.08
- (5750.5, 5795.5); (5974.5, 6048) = 1.05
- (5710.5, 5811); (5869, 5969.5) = 1.06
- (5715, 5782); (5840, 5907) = 1.04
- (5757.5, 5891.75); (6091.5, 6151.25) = 1.10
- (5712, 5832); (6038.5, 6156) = 1.11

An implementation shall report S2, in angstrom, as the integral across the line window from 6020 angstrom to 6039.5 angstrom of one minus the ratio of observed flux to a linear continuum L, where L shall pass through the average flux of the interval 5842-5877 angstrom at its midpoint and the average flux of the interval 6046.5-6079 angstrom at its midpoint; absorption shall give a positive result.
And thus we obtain 2.2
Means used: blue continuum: 26.2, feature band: 23.6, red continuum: 26.7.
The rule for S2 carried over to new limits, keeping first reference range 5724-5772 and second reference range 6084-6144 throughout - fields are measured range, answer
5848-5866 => -0.5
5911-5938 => -1.4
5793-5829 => -1.0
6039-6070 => -0.6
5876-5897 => 0.9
